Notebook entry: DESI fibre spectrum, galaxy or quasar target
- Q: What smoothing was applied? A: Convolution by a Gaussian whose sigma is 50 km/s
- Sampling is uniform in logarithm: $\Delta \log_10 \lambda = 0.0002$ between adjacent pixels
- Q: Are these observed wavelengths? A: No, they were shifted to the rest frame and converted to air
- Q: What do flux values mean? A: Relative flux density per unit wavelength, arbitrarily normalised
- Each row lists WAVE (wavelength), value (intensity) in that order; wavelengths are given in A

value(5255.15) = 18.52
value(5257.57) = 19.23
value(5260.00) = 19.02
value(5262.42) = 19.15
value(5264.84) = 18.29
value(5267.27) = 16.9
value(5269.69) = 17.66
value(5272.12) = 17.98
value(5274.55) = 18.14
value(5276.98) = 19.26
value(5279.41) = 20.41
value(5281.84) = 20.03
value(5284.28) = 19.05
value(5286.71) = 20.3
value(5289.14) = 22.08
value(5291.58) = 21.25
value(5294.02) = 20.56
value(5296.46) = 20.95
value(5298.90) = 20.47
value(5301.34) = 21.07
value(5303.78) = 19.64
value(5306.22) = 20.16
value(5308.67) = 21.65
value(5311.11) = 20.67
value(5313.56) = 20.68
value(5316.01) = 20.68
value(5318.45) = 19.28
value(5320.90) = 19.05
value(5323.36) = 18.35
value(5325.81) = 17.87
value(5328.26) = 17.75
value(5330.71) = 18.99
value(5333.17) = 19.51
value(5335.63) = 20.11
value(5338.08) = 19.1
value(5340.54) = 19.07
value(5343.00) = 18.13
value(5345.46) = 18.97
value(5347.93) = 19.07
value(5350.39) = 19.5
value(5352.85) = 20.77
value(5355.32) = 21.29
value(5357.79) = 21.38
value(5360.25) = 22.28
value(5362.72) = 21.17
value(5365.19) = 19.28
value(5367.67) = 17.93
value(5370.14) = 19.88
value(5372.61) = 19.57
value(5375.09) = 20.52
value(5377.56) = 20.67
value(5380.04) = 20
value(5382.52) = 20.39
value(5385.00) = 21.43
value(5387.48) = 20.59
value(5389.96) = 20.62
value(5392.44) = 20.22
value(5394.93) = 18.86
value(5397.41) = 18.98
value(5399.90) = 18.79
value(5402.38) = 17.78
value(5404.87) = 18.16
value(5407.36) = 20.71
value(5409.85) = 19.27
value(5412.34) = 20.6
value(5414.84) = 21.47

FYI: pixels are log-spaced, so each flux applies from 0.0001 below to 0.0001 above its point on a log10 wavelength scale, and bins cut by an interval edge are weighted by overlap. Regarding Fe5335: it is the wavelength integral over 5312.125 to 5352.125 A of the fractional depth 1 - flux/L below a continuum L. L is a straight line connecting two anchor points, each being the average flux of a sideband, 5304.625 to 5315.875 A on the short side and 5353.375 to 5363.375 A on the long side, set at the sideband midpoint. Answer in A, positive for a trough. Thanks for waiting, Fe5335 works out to 3.6 A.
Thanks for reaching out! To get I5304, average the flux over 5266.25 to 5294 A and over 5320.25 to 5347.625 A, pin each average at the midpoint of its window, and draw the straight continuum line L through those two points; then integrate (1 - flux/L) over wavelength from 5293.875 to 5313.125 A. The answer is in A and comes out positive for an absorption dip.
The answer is -1.5 A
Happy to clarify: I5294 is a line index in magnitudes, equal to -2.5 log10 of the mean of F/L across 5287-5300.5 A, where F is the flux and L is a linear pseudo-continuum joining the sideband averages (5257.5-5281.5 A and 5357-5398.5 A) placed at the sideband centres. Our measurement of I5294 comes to -0.11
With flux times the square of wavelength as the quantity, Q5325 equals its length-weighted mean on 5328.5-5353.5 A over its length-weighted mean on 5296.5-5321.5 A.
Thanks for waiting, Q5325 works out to 0.95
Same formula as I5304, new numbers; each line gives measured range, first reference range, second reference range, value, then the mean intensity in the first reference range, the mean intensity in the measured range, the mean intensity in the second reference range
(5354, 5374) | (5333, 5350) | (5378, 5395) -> -0.6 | 19.1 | 20.3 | 20.4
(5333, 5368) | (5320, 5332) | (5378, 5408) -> -1.9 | 18.4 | 19.9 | 19.7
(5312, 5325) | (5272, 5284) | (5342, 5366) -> 0.1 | 19.3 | 19.6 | 20.2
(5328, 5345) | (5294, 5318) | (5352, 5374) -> 1.2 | 20.6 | 19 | 20.4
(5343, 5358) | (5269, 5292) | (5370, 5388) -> 0.2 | 19.6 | 19.9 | 20.4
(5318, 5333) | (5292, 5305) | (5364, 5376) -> 1.2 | 20.6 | 18.6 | 19.4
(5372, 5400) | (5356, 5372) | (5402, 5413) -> -0.4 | 20.3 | 20.1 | 19.4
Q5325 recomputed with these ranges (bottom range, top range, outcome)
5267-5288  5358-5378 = 1.10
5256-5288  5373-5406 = 1.09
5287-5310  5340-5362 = 0.98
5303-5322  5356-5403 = 1.02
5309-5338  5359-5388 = 1.07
